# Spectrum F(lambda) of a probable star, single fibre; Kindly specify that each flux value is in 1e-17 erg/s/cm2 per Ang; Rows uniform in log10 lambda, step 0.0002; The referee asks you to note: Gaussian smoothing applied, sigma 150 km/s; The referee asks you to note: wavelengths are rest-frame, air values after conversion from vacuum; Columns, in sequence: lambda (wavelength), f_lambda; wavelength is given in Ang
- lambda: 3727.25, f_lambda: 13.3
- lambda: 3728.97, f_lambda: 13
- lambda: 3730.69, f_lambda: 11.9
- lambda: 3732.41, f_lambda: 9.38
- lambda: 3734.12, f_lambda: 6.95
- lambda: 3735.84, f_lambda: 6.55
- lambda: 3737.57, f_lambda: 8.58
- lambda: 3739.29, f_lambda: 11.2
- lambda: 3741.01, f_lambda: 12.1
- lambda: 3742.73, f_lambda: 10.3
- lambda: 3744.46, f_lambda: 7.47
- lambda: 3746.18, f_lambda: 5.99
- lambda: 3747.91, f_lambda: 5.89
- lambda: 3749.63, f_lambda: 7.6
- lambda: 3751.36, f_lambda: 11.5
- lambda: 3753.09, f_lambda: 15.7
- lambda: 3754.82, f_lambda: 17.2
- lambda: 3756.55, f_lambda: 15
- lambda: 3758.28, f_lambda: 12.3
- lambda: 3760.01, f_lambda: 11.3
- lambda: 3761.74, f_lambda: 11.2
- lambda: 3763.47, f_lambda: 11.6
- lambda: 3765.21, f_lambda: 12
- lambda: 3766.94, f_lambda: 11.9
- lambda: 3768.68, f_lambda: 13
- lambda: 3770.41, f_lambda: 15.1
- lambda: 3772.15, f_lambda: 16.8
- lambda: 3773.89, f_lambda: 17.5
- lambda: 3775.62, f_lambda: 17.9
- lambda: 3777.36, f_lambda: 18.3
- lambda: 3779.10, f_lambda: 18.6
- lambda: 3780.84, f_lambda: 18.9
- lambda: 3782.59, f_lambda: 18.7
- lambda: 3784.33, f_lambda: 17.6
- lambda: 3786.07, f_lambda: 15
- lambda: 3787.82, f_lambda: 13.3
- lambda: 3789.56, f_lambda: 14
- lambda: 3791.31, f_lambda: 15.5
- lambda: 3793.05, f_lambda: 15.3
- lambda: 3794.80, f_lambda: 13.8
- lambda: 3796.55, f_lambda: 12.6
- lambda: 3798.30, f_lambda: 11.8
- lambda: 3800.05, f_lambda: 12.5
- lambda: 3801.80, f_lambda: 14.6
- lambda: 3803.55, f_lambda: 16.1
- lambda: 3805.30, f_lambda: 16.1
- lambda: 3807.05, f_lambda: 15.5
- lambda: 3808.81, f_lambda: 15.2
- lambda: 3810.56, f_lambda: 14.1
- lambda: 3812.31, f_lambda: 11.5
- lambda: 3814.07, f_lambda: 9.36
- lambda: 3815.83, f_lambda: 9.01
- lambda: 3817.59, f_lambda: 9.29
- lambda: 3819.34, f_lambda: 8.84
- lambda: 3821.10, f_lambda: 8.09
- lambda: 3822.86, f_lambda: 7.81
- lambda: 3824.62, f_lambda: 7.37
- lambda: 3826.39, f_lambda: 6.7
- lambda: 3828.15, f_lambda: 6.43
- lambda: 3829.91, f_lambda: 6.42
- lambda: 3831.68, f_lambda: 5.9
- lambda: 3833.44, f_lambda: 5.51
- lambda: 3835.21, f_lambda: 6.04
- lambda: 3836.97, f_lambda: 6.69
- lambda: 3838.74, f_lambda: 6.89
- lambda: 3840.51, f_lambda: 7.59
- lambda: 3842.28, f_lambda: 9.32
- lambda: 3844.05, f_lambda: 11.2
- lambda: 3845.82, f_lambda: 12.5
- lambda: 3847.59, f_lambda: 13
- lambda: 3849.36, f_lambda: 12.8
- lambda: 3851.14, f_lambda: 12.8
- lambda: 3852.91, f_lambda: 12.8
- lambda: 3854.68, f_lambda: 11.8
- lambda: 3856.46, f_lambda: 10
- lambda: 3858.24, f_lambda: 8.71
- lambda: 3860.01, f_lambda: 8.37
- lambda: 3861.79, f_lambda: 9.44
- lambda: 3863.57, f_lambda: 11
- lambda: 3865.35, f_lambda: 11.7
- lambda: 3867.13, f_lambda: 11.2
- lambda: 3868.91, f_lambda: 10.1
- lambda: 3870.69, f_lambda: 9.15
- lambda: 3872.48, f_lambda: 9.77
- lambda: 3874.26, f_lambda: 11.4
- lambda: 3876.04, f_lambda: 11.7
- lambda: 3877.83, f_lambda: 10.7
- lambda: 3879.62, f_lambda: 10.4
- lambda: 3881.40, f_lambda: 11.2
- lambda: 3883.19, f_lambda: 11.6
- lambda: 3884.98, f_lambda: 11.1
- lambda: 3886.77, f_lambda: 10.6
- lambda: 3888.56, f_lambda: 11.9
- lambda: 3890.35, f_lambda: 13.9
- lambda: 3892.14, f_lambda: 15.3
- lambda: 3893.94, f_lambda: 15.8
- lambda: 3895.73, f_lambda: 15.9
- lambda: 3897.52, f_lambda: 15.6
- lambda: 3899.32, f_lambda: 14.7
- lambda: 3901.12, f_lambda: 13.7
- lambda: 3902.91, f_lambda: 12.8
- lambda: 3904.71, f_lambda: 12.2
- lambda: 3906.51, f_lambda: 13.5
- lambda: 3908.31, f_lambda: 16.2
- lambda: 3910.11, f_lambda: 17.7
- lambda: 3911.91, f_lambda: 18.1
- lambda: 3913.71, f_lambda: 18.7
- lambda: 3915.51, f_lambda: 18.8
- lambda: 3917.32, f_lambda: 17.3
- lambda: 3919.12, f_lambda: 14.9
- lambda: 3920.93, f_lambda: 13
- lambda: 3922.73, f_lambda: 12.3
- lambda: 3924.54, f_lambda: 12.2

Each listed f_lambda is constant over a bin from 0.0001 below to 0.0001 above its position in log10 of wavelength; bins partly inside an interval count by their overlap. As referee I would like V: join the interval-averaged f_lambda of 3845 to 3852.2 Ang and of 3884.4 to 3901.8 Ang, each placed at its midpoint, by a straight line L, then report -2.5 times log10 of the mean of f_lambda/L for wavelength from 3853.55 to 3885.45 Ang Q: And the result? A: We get 0.25 mag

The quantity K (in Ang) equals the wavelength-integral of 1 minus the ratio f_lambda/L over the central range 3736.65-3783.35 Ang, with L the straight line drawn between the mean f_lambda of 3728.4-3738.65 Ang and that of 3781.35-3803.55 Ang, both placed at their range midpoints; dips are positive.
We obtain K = -4.7 Ang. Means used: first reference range 9.33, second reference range 14.7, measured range 13.1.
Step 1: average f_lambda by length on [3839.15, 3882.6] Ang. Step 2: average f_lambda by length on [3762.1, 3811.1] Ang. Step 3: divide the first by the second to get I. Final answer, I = 0.7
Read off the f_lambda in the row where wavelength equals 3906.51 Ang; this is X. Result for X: 13.5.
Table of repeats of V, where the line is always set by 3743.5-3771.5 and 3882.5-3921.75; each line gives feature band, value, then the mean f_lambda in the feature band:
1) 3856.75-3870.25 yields 0.35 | 10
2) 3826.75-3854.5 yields 0.42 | 9.09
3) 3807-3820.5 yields 0.14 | 11.3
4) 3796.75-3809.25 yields -0.15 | 14.4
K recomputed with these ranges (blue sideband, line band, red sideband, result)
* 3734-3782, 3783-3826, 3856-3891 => -3.0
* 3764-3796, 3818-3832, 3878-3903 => 7.0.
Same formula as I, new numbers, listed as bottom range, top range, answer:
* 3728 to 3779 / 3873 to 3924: 1.16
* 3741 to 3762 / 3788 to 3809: 1.31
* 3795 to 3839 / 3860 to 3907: 1.20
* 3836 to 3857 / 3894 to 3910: 1.37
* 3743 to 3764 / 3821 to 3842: 0.62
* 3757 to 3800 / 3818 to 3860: 0.61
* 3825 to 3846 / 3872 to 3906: 1.71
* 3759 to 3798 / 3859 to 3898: 0.78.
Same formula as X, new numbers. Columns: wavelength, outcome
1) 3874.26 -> 11.4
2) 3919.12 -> 14.9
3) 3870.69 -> 9.15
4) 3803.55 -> 16.1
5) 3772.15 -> 16.8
